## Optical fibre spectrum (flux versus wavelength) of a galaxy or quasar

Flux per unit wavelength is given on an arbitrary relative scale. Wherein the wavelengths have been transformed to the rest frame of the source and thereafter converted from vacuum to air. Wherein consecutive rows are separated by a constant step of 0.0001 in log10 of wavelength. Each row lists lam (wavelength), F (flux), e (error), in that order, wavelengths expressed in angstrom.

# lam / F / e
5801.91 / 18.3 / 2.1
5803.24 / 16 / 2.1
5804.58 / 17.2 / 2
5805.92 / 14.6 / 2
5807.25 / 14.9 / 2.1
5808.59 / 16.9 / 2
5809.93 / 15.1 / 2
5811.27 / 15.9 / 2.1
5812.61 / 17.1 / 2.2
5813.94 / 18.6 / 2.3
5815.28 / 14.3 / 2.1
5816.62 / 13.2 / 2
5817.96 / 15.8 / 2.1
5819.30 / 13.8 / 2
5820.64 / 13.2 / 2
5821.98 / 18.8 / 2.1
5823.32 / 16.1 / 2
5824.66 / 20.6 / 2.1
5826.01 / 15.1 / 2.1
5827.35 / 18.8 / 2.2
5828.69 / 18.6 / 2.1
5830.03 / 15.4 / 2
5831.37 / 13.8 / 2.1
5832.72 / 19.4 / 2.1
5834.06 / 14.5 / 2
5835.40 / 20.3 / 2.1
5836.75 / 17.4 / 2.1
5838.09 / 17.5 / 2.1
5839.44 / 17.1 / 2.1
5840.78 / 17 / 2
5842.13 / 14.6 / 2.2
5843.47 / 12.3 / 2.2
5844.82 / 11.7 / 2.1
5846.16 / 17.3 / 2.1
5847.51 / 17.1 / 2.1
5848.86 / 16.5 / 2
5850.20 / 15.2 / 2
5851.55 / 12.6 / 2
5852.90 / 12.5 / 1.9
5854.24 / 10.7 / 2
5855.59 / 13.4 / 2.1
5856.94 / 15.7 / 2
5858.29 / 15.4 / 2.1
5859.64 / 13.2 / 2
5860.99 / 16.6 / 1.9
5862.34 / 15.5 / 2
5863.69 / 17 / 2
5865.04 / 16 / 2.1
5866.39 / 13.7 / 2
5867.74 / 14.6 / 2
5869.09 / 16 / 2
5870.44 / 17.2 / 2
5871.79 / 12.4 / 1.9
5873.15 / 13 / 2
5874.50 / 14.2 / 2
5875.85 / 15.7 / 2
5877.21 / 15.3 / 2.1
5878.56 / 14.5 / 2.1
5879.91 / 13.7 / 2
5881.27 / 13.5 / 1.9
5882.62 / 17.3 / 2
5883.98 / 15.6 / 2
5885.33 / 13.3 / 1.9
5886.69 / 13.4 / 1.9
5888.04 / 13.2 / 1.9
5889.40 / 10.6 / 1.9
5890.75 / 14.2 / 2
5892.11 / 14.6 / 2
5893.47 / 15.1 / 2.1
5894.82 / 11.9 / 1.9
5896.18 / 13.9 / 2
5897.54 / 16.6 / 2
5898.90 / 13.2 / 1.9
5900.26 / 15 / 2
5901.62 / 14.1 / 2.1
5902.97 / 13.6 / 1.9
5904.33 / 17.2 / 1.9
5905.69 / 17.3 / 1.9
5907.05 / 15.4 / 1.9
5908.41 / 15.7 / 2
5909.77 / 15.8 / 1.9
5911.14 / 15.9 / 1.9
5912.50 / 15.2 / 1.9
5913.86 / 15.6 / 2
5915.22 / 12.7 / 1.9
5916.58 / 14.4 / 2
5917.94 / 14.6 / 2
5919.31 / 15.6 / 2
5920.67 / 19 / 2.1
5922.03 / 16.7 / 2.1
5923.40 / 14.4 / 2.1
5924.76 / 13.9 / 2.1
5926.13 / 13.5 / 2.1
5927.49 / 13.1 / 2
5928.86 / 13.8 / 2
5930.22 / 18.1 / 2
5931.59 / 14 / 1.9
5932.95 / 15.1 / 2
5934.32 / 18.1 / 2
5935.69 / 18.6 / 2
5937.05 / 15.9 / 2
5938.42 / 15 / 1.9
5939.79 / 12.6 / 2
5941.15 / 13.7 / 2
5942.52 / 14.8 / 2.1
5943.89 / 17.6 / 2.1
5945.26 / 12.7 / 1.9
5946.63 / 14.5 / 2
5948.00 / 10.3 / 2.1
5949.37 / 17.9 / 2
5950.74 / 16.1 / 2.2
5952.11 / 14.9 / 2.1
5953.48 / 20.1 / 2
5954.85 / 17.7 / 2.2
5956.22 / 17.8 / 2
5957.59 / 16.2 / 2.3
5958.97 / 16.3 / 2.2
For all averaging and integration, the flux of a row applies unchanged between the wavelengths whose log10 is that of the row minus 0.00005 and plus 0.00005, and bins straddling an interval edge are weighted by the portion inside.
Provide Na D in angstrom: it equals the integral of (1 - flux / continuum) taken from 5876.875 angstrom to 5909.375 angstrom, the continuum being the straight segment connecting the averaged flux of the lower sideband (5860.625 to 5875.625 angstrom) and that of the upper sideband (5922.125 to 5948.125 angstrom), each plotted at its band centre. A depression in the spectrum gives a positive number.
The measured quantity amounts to 1.1 angstrom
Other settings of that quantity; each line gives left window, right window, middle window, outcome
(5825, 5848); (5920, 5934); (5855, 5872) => 0.9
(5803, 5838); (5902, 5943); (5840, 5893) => 4.6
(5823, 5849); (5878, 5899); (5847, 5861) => 1.2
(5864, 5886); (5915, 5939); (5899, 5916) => 0.0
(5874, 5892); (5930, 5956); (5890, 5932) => -0.2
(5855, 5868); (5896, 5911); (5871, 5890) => 1.5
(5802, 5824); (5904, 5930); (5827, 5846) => -0.8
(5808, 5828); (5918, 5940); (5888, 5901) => 1.5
